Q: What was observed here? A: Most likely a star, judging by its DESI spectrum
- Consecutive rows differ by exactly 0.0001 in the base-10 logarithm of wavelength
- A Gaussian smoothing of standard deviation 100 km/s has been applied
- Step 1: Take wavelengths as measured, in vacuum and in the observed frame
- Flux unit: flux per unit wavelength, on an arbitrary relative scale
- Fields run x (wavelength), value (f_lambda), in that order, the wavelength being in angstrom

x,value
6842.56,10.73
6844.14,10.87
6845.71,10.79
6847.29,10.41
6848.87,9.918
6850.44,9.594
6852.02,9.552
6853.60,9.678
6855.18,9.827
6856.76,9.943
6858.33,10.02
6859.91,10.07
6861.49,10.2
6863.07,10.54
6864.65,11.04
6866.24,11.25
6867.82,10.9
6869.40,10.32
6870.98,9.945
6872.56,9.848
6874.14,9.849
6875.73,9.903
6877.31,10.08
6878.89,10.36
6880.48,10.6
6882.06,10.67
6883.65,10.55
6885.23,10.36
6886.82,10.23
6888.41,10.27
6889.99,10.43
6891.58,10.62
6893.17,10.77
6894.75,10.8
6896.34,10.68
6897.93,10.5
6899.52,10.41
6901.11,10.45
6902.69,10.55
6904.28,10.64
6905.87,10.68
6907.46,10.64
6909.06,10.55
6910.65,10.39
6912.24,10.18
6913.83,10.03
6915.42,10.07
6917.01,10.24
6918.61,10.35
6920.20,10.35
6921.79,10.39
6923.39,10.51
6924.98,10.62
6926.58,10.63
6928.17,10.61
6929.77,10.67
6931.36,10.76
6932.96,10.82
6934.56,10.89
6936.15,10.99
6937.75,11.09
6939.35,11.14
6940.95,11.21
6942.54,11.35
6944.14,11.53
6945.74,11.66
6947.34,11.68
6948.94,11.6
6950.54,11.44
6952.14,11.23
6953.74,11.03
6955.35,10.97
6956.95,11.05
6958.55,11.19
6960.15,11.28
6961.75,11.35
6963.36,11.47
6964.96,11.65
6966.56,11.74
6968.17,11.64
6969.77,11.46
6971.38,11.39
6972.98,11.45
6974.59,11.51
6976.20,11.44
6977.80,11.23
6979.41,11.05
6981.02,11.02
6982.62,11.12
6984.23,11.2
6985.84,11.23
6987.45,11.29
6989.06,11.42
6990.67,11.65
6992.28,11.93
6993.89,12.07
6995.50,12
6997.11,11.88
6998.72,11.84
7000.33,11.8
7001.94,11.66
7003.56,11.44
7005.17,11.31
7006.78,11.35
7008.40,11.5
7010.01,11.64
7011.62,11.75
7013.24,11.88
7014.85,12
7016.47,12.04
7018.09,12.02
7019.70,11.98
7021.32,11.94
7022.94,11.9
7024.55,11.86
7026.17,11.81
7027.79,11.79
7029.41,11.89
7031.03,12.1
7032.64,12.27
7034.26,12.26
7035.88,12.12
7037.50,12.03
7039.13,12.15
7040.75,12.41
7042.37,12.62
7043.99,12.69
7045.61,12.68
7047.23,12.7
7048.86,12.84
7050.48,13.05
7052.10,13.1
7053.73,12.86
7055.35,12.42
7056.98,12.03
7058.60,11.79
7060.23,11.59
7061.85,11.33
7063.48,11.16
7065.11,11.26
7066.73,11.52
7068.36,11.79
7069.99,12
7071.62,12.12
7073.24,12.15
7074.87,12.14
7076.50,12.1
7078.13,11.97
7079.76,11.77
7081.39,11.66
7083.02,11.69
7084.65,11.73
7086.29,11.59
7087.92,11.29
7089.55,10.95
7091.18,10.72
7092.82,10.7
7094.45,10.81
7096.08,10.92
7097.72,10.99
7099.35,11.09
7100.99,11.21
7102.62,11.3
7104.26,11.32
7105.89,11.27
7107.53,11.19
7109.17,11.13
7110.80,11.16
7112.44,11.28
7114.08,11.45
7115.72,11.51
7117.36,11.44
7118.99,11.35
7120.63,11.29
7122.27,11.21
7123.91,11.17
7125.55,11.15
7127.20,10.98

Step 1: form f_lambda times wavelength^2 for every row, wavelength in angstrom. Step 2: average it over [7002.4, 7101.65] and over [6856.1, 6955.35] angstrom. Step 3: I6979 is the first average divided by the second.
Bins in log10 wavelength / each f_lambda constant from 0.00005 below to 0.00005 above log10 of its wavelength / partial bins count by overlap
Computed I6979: 1.2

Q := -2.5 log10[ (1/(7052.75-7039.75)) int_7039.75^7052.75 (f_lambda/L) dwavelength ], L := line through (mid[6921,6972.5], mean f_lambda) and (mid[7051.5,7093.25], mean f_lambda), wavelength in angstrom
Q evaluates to -0.10 mag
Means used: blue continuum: 11.2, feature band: 12.8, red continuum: 11.7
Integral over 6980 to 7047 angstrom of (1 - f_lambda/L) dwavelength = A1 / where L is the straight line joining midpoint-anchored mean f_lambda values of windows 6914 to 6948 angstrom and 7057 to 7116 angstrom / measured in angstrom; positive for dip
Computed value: -4.2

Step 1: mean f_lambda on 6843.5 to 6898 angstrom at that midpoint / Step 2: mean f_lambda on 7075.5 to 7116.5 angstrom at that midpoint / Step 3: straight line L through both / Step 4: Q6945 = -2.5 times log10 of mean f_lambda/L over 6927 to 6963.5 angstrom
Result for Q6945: -0.05 mag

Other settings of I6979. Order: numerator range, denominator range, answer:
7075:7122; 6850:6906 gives 1.17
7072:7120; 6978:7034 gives 1.00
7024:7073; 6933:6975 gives 1.10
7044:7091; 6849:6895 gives 1.23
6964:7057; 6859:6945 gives 1.16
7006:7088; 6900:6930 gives 1.19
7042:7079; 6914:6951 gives 1.16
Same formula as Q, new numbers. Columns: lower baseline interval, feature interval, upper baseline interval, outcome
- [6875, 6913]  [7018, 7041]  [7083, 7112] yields -0.10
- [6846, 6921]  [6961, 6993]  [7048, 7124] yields -0.05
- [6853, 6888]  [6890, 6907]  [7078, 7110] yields -0.02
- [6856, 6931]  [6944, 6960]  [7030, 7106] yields -0.04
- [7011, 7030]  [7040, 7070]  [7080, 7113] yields -0.06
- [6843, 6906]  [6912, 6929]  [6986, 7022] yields 0.05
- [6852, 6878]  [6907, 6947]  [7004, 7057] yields 0.02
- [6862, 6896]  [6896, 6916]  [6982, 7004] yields 0.03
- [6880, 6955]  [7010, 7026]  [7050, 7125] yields -0.07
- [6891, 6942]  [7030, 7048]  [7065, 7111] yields -0.11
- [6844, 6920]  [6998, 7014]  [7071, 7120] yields -0.06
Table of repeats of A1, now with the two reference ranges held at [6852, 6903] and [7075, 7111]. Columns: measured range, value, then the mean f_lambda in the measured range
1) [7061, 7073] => -0.45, 11.6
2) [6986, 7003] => -1.34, 11.7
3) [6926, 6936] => -0.15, 10.8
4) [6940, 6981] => -2.50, 11.4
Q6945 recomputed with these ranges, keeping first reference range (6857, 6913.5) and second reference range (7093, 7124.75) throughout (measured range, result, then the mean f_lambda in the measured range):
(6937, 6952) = -0.076 mag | 11.4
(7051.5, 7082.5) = -0.081 mag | 11.9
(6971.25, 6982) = -0.054 mag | 11.3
